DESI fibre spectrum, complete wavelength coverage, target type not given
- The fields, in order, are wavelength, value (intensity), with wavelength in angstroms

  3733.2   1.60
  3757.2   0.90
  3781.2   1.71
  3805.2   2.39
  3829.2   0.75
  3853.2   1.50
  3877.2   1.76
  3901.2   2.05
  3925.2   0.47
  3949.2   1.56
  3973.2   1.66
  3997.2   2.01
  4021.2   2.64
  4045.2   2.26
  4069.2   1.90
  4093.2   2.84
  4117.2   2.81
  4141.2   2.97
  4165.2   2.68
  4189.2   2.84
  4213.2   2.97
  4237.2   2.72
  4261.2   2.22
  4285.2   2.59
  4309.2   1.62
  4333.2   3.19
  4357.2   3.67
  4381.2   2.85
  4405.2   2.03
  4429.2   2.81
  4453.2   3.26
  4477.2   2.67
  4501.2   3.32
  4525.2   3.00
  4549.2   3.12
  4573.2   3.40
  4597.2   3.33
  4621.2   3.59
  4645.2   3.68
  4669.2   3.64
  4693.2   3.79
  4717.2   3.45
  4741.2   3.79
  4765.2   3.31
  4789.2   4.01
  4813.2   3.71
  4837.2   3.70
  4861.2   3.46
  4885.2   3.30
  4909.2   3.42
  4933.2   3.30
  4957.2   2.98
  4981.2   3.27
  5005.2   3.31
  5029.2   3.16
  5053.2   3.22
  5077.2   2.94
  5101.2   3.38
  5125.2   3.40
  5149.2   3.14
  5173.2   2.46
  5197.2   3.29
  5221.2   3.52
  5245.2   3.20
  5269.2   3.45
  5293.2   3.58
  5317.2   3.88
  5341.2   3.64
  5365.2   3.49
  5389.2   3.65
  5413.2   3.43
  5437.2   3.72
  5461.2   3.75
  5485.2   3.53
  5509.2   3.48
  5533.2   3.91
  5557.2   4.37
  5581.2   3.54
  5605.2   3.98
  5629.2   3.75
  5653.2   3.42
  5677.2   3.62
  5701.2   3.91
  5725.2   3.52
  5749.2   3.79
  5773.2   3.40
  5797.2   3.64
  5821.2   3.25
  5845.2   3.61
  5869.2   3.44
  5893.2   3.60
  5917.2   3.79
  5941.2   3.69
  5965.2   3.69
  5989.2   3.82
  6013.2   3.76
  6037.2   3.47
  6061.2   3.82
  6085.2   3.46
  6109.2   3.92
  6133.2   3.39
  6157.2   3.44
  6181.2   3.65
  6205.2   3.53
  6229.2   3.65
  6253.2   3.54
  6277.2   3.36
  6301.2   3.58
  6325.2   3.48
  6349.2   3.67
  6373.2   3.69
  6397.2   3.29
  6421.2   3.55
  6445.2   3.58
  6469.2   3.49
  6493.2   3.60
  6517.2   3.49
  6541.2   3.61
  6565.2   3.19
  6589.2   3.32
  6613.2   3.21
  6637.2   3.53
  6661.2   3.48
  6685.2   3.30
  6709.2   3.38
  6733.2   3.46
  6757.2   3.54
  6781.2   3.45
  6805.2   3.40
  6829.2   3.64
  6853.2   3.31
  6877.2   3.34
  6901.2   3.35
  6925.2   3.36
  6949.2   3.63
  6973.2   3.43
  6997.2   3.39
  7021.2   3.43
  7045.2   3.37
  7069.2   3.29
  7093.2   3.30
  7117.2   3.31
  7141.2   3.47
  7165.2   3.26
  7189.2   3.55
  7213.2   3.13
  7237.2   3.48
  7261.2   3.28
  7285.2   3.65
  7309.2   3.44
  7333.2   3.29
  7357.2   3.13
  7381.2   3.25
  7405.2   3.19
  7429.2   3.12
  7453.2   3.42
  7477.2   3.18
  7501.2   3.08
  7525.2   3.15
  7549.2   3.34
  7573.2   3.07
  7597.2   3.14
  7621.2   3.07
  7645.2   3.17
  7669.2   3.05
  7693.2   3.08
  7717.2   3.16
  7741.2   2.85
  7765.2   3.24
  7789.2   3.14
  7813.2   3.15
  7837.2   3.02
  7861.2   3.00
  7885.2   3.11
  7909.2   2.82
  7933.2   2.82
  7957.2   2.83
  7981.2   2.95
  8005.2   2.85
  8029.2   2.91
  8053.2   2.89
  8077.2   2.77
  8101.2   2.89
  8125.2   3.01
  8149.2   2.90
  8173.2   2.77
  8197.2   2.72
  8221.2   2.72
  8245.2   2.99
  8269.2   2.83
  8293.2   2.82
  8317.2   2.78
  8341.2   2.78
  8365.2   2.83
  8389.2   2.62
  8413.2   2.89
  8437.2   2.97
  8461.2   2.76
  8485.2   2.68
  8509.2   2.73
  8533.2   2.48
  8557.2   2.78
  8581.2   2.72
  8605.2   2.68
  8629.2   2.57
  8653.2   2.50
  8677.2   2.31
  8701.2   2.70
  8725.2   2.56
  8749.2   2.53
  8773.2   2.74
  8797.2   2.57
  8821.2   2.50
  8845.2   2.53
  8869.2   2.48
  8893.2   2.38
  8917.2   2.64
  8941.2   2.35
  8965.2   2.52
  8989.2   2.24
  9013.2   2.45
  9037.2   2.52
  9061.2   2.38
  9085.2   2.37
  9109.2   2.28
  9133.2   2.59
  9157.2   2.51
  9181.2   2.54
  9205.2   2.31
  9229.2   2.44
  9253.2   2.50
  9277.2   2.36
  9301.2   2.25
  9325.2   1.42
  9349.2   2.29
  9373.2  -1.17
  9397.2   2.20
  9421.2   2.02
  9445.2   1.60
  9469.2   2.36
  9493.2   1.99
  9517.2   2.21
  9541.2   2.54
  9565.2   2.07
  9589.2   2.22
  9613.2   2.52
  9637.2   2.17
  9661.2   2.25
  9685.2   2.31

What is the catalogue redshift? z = 0.000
